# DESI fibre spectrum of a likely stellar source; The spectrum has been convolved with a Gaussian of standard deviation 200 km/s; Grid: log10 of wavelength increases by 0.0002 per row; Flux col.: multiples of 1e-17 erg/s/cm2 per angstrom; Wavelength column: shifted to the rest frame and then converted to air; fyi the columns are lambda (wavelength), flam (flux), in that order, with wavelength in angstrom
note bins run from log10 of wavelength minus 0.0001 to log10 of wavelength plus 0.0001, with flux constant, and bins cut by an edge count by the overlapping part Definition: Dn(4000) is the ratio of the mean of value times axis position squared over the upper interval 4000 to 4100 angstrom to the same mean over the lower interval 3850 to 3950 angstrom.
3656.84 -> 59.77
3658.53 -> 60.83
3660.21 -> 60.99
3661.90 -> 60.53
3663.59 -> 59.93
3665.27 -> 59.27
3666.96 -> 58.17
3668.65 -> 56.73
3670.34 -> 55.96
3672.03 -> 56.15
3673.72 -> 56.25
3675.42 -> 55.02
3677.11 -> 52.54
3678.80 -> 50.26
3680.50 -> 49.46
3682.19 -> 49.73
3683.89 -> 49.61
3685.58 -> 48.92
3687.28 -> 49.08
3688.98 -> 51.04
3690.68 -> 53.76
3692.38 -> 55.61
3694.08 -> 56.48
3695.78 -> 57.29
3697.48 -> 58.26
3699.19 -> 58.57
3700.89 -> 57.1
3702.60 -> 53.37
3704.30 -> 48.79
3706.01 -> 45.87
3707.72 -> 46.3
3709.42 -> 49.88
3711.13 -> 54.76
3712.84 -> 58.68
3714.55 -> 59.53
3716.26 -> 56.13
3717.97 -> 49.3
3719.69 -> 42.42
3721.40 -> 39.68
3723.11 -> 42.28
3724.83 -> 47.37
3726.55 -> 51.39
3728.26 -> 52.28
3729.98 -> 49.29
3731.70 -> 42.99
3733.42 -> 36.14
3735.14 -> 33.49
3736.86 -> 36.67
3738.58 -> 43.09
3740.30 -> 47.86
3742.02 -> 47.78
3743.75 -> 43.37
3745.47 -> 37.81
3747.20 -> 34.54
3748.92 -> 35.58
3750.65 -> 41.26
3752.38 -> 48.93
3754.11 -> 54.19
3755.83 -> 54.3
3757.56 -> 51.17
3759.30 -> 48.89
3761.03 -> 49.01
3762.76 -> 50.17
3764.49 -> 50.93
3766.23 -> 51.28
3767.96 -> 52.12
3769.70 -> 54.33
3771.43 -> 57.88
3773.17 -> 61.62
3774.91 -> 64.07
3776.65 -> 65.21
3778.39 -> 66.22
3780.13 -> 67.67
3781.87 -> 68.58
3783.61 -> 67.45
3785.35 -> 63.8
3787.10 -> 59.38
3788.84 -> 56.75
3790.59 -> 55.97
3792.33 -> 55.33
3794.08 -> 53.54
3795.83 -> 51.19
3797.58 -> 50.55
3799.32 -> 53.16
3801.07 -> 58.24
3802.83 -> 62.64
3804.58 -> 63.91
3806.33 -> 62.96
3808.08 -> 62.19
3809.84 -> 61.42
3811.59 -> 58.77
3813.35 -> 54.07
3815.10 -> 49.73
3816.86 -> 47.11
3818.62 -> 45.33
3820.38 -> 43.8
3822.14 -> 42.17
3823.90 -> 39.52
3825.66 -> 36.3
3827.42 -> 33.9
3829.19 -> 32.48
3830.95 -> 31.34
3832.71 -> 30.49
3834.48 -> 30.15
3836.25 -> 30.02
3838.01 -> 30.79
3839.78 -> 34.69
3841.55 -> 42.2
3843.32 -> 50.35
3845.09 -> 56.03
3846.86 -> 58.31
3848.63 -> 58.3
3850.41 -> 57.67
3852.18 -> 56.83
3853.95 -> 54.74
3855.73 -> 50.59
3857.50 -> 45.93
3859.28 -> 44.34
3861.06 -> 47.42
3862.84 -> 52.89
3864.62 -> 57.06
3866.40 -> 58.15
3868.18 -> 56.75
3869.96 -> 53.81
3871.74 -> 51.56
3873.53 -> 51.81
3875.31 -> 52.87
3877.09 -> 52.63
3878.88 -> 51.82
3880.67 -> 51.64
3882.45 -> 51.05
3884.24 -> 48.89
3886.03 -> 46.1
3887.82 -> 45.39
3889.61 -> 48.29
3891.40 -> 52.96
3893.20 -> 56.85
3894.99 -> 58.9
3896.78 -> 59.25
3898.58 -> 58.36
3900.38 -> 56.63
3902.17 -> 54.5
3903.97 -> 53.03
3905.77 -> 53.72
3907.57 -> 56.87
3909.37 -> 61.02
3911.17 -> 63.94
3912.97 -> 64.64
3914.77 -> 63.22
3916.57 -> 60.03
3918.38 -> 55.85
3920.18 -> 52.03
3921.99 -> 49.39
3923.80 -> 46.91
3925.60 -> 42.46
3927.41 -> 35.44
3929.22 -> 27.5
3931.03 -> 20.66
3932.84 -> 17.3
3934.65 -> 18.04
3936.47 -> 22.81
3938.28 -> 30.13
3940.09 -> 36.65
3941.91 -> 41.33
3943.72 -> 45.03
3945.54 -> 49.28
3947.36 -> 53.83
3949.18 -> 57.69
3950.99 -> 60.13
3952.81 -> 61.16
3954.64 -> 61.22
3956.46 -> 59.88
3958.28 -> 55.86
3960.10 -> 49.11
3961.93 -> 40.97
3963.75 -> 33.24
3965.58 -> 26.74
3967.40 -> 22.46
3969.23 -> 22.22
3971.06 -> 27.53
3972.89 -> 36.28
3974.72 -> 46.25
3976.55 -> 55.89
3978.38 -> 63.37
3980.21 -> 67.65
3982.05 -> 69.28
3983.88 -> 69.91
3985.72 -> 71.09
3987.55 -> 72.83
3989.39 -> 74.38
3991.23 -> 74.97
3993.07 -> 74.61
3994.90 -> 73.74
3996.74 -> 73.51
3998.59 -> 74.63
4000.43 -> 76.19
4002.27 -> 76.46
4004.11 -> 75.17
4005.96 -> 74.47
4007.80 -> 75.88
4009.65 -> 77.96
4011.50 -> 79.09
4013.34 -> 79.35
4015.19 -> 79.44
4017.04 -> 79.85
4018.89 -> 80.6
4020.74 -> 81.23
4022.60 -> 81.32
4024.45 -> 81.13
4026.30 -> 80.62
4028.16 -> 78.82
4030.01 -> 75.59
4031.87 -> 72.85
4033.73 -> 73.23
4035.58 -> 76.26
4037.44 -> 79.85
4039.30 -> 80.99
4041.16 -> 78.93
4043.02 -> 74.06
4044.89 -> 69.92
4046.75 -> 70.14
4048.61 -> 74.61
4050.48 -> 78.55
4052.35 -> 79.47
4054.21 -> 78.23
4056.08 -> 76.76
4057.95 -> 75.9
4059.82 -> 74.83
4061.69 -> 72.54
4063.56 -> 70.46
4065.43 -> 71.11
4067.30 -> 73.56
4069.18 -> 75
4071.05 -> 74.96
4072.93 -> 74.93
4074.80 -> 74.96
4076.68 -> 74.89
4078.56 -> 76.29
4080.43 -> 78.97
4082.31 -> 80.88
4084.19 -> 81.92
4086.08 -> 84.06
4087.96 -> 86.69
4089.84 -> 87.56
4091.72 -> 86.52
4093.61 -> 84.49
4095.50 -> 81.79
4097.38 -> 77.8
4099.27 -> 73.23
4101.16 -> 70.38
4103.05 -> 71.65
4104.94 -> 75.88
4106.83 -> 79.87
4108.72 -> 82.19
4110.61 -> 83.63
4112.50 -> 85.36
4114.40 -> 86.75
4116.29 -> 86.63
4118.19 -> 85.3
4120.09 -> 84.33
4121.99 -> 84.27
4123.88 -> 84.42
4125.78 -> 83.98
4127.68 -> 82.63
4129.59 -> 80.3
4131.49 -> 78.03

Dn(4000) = 1.7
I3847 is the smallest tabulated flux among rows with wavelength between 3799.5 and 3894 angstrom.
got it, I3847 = 30.02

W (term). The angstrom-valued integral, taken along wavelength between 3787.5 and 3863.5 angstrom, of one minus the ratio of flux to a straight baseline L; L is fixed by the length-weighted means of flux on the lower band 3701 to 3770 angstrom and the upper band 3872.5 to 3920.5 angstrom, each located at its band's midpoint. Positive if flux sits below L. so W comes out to 4.09 angstrom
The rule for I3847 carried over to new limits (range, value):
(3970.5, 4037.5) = 27.53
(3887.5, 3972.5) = 17.3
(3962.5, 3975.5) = 22.22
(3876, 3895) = 45.39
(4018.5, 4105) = 69.92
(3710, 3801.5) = 33.49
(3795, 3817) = 47.11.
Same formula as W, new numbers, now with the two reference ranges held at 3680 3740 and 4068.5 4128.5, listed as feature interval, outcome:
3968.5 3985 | 4.5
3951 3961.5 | 1.9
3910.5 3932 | 5.9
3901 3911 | 1.4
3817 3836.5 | 7.4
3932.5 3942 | 5.7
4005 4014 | -0.5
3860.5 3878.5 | 2.5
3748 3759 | 1.1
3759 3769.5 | 0.6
